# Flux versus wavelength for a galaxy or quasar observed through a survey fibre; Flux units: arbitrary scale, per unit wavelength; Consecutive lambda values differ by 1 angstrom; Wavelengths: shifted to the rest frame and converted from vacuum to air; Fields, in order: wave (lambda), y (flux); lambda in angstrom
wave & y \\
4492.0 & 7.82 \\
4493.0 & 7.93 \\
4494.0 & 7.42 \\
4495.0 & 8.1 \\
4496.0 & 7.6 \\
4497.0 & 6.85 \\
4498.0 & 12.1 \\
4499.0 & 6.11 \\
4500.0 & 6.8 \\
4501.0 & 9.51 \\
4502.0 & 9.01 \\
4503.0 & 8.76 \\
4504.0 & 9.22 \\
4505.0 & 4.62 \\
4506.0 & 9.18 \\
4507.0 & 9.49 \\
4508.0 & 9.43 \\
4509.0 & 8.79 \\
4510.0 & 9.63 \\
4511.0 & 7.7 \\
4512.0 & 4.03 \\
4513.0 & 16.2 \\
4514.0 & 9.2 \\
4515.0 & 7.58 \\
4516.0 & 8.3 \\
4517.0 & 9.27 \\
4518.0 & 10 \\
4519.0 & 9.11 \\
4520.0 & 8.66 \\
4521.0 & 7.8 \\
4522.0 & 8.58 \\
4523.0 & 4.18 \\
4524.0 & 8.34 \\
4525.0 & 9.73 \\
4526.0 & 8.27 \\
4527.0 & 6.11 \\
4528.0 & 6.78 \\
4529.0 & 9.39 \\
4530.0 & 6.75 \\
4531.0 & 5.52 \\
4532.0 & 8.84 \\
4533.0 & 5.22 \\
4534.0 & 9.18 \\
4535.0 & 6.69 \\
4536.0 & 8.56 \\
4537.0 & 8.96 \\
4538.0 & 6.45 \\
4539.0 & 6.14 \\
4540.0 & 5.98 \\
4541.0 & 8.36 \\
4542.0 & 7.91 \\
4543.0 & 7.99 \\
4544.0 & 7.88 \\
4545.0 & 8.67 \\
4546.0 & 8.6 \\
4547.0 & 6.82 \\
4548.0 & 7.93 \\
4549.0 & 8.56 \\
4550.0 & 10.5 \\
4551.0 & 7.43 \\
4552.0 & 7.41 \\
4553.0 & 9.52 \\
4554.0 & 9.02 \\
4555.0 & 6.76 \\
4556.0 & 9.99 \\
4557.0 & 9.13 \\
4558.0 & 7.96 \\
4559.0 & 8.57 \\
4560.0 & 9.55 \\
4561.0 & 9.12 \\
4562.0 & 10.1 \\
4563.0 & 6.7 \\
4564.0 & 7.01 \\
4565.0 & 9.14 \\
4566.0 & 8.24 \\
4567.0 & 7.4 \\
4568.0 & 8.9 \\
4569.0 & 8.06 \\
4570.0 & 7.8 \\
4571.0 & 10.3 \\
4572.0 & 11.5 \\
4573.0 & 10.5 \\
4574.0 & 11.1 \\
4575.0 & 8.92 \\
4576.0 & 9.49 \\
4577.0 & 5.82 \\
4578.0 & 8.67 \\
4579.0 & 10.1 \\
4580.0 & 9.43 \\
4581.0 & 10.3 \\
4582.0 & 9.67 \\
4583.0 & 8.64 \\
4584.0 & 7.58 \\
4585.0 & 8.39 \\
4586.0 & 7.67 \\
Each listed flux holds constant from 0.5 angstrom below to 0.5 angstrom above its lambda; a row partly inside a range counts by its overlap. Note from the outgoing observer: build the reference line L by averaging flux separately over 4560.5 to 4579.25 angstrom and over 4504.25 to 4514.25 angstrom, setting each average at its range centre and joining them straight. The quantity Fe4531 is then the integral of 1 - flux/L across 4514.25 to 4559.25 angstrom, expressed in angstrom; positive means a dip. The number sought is 4.4 angstrom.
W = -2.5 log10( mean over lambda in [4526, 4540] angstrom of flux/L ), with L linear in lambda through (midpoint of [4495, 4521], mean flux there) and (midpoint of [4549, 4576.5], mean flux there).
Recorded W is 0.20 mag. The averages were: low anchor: 8.66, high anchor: 8.89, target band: 7.27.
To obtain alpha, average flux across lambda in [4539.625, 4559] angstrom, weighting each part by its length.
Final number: 8.26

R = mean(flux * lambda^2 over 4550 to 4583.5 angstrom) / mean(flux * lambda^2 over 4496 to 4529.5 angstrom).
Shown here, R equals 1.1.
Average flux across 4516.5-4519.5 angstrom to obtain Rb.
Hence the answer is 9.46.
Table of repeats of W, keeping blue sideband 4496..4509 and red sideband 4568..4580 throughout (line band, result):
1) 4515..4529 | 0.07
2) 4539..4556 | 0.11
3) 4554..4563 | 0.04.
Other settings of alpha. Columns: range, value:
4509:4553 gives 8.05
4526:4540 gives 7.27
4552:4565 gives 8.59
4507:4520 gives 9.1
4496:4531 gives 8.34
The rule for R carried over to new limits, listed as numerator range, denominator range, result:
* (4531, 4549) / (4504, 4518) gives 0.88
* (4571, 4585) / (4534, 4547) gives 1.23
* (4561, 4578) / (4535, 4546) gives 1.16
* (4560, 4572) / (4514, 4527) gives 1.06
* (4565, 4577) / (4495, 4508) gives 1.13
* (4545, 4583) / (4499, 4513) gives 1.08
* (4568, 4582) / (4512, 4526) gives 1.09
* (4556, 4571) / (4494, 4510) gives 1.04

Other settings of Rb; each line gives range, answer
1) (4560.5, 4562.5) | 9.61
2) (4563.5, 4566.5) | 8.13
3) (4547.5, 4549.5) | 8.25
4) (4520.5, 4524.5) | 7.22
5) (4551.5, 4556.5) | 8.54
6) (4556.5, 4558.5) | 8.54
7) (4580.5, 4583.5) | 9.54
